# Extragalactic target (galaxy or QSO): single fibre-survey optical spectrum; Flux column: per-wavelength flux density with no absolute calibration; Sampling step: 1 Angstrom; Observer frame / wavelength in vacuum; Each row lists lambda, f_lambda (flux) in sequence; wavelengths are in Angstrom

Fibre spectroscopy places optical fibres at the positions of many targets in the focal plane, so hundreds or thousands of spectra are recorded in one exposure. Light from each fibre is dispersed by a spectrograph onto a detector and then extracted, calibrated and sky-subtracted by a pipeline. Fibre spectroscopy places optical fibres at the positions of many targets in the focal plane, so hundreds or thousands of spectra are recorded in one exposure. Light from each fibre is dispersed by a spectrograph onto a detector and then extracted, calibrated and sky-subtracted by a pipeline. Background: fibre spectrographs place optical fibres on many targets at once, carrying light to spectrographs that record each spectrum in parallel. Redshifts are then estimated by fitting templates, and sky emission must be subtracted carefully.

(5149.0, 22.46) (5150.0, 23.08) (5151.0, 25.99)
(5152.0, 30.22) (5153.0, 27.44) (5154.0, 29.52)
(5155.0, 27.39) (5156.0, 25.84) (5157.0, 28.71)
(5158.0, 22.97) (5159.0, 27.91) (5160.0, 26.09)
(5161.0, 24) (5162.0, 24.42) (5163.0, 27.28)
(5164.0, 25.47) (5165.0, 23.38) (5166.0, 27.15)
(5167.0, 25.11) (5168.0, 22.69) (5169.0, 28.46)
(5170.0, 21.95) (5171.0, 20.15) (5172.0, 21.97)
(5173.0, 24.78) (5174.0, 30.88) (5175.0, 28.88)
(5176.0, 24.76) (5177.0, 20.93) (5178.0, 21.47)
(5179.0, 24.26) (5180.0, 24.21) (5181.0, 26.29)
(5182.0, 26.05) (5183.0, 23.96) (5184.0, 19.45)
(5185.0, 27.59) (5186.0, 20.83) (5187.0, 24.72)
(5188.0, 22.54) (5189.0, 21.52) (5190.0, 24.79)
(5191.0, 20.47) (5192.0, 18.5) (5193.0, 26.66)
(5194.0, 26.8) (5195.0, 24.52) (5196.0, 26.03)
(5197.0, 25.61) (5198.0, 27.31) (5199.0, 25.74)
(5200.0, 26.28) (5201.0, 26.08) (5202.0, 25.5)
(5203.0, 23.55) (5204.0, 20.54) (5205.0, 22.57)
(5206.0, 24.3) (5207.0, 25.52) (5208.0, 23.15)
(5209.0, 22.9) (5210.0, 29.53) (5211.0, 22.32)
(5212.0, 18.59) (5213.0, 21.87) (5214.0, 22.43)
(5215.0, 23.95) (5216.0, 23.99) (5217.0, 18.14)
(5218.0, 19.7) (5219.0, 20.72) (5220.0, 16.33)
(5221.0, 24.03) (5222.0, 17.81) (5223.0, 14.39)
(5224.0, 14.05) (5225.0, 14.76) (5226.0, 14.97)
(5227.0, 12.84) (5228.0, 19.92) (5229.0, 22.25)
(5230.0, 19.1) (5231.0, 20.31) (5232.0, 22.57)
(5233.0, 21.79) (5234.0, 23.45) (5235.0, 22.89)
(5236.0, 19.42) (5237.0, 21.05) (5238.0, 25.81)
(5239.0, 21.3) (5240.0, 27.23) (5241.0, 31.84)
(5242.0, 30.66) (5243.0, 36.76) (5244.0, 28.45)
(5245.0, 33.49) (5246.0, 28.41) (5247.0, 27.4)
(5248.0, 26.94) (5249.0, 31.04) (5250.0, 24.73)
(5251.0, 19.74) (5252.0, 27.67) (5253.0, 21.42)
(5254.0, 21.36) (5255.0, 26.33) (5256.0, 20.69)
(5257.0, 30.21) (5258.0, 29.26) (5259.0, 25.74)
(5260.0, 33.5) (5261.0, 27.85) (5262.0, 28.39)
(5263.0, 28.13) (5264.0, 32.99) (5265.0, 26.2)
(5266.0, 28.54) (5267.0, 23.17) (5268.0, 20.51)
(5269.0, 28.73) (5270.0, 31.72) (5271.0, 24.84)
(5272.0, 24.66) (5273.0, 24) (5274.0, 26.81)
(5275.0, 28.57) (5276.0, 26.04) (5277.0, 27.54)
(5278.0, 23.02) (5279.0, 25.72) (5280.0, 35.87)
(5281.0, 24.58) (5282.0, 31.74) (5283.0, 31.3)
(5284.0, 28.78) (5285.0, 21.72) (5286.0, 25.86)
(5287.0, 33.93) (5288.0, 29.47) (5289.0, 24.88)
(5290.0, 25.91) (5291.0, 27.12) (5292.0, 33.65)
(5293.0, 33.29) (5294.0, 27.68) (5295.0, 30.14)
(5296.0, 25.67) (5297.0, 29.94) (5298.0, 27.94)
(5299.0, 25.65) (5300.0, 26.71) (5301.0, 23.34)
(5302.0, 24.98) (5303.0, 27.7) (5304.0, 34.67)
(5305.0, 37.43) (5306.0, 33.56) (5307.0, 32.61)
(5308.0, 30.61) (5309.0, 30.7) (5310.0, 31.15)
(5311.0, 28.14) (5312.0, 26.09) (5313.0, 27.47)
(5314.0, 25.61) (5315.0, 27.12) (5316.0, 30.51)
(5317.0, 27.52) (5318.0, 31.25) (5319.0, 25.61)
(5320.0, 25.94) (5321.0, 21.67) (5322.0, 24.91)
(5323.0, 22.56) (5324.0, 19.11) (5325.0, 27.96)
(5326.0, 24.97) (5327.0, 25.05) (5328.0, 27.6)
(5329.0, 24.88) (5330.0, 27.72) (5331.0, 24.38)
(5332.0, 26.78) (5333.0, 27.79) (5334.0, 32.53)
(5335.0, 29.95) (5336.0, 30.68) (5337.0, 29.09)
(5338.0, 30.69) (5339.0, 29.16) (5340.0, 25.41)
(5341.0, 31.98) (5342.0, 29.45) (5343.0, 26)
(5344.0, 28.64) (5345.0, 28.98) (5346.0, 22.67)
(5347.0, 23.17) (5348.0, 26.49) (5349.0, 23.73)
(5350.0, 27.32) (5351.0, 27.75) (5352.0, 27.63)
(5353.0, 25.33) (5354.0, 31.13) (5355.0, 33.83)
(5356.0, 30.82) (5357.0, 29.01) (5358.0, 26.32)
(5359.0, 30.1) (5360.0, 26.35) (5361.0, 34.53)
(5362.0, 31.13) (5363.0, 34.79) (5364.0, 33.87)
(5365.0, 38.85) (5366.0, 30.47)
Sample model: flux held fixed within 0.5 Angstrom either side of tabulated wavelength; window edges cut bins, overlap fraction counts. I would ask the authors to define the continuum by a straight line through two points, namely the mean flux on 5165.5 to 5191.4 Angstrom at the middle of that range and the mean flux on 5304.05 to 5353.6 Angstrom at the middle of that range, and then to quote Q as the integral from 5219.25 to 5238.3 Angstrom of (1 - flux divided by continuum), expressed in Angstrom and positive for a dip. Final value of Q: 4.5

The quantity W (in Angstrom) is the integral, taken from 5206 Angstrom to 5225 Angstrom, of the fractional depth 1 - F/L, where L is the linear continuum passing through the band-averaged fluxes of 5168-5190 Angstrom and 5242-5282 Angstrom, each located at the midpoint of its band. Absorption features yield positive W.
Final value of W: 3.3 Angstrom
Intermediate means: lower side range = 24.1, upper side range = 27.3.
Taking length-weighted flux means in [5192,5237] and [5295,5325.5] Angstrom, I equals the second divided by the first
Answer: 1.27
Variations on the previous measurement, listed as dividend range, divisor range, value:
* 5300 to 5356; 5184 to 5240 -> 1.26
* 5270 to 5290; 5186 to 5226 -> 1.22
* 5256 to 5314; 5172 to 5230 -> 1.25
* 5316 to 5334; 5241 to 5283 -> 0.94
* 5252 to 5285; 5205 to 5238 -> 1.31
